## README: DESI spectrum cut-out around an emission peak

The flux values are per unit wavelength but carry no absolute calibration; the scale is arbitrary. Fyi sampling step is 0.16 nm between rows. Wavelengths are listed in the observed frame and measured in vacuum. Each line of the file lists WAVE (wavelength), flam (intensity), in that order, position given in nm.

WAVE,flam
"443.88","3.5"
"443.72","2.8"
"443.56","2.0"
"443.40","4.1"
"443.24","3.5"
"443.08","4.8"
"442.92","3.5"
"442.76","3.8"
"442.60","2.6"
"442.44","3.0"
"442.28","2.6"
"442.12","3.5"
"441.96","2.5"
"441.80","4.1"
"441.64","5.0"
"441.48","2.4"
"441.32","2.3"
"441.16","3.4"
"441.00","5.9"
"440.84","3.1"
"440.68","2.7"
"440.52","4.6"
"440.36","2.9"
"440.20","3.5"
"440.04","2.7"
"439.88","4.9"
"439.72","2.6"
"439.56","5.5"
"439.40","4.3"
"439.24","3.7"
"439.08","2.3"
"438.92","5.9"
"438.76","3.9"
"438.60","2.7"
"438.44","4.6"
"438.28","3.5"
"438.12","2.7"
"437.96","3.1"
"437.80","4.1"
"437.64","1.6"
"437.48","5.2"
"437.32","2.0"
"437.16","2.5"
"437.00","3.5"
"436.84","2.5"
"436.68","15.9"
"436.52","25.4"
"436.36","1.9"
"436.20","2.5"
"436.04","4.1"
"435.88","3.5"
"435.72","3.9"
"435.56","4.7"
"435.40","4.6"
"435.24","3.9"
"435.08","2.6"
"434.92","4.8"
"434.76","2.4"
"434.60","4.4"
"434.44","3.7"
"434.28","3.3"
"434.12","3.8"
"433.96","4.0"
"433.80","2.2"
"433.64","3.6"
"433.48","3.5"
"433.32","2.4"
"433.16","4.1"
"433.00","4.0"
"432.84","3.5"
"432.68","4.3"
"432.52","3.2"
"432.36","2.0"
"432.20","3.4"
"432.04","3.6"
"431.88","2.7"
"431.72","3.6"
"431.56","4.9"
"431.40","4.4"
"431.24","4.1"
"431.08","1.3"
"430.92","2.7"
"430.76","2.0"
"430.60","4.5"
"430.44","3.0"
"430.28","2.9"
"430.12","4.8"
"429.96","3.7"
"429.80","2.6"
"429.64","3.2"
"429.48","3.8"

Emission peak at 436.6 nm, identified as H-gamma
